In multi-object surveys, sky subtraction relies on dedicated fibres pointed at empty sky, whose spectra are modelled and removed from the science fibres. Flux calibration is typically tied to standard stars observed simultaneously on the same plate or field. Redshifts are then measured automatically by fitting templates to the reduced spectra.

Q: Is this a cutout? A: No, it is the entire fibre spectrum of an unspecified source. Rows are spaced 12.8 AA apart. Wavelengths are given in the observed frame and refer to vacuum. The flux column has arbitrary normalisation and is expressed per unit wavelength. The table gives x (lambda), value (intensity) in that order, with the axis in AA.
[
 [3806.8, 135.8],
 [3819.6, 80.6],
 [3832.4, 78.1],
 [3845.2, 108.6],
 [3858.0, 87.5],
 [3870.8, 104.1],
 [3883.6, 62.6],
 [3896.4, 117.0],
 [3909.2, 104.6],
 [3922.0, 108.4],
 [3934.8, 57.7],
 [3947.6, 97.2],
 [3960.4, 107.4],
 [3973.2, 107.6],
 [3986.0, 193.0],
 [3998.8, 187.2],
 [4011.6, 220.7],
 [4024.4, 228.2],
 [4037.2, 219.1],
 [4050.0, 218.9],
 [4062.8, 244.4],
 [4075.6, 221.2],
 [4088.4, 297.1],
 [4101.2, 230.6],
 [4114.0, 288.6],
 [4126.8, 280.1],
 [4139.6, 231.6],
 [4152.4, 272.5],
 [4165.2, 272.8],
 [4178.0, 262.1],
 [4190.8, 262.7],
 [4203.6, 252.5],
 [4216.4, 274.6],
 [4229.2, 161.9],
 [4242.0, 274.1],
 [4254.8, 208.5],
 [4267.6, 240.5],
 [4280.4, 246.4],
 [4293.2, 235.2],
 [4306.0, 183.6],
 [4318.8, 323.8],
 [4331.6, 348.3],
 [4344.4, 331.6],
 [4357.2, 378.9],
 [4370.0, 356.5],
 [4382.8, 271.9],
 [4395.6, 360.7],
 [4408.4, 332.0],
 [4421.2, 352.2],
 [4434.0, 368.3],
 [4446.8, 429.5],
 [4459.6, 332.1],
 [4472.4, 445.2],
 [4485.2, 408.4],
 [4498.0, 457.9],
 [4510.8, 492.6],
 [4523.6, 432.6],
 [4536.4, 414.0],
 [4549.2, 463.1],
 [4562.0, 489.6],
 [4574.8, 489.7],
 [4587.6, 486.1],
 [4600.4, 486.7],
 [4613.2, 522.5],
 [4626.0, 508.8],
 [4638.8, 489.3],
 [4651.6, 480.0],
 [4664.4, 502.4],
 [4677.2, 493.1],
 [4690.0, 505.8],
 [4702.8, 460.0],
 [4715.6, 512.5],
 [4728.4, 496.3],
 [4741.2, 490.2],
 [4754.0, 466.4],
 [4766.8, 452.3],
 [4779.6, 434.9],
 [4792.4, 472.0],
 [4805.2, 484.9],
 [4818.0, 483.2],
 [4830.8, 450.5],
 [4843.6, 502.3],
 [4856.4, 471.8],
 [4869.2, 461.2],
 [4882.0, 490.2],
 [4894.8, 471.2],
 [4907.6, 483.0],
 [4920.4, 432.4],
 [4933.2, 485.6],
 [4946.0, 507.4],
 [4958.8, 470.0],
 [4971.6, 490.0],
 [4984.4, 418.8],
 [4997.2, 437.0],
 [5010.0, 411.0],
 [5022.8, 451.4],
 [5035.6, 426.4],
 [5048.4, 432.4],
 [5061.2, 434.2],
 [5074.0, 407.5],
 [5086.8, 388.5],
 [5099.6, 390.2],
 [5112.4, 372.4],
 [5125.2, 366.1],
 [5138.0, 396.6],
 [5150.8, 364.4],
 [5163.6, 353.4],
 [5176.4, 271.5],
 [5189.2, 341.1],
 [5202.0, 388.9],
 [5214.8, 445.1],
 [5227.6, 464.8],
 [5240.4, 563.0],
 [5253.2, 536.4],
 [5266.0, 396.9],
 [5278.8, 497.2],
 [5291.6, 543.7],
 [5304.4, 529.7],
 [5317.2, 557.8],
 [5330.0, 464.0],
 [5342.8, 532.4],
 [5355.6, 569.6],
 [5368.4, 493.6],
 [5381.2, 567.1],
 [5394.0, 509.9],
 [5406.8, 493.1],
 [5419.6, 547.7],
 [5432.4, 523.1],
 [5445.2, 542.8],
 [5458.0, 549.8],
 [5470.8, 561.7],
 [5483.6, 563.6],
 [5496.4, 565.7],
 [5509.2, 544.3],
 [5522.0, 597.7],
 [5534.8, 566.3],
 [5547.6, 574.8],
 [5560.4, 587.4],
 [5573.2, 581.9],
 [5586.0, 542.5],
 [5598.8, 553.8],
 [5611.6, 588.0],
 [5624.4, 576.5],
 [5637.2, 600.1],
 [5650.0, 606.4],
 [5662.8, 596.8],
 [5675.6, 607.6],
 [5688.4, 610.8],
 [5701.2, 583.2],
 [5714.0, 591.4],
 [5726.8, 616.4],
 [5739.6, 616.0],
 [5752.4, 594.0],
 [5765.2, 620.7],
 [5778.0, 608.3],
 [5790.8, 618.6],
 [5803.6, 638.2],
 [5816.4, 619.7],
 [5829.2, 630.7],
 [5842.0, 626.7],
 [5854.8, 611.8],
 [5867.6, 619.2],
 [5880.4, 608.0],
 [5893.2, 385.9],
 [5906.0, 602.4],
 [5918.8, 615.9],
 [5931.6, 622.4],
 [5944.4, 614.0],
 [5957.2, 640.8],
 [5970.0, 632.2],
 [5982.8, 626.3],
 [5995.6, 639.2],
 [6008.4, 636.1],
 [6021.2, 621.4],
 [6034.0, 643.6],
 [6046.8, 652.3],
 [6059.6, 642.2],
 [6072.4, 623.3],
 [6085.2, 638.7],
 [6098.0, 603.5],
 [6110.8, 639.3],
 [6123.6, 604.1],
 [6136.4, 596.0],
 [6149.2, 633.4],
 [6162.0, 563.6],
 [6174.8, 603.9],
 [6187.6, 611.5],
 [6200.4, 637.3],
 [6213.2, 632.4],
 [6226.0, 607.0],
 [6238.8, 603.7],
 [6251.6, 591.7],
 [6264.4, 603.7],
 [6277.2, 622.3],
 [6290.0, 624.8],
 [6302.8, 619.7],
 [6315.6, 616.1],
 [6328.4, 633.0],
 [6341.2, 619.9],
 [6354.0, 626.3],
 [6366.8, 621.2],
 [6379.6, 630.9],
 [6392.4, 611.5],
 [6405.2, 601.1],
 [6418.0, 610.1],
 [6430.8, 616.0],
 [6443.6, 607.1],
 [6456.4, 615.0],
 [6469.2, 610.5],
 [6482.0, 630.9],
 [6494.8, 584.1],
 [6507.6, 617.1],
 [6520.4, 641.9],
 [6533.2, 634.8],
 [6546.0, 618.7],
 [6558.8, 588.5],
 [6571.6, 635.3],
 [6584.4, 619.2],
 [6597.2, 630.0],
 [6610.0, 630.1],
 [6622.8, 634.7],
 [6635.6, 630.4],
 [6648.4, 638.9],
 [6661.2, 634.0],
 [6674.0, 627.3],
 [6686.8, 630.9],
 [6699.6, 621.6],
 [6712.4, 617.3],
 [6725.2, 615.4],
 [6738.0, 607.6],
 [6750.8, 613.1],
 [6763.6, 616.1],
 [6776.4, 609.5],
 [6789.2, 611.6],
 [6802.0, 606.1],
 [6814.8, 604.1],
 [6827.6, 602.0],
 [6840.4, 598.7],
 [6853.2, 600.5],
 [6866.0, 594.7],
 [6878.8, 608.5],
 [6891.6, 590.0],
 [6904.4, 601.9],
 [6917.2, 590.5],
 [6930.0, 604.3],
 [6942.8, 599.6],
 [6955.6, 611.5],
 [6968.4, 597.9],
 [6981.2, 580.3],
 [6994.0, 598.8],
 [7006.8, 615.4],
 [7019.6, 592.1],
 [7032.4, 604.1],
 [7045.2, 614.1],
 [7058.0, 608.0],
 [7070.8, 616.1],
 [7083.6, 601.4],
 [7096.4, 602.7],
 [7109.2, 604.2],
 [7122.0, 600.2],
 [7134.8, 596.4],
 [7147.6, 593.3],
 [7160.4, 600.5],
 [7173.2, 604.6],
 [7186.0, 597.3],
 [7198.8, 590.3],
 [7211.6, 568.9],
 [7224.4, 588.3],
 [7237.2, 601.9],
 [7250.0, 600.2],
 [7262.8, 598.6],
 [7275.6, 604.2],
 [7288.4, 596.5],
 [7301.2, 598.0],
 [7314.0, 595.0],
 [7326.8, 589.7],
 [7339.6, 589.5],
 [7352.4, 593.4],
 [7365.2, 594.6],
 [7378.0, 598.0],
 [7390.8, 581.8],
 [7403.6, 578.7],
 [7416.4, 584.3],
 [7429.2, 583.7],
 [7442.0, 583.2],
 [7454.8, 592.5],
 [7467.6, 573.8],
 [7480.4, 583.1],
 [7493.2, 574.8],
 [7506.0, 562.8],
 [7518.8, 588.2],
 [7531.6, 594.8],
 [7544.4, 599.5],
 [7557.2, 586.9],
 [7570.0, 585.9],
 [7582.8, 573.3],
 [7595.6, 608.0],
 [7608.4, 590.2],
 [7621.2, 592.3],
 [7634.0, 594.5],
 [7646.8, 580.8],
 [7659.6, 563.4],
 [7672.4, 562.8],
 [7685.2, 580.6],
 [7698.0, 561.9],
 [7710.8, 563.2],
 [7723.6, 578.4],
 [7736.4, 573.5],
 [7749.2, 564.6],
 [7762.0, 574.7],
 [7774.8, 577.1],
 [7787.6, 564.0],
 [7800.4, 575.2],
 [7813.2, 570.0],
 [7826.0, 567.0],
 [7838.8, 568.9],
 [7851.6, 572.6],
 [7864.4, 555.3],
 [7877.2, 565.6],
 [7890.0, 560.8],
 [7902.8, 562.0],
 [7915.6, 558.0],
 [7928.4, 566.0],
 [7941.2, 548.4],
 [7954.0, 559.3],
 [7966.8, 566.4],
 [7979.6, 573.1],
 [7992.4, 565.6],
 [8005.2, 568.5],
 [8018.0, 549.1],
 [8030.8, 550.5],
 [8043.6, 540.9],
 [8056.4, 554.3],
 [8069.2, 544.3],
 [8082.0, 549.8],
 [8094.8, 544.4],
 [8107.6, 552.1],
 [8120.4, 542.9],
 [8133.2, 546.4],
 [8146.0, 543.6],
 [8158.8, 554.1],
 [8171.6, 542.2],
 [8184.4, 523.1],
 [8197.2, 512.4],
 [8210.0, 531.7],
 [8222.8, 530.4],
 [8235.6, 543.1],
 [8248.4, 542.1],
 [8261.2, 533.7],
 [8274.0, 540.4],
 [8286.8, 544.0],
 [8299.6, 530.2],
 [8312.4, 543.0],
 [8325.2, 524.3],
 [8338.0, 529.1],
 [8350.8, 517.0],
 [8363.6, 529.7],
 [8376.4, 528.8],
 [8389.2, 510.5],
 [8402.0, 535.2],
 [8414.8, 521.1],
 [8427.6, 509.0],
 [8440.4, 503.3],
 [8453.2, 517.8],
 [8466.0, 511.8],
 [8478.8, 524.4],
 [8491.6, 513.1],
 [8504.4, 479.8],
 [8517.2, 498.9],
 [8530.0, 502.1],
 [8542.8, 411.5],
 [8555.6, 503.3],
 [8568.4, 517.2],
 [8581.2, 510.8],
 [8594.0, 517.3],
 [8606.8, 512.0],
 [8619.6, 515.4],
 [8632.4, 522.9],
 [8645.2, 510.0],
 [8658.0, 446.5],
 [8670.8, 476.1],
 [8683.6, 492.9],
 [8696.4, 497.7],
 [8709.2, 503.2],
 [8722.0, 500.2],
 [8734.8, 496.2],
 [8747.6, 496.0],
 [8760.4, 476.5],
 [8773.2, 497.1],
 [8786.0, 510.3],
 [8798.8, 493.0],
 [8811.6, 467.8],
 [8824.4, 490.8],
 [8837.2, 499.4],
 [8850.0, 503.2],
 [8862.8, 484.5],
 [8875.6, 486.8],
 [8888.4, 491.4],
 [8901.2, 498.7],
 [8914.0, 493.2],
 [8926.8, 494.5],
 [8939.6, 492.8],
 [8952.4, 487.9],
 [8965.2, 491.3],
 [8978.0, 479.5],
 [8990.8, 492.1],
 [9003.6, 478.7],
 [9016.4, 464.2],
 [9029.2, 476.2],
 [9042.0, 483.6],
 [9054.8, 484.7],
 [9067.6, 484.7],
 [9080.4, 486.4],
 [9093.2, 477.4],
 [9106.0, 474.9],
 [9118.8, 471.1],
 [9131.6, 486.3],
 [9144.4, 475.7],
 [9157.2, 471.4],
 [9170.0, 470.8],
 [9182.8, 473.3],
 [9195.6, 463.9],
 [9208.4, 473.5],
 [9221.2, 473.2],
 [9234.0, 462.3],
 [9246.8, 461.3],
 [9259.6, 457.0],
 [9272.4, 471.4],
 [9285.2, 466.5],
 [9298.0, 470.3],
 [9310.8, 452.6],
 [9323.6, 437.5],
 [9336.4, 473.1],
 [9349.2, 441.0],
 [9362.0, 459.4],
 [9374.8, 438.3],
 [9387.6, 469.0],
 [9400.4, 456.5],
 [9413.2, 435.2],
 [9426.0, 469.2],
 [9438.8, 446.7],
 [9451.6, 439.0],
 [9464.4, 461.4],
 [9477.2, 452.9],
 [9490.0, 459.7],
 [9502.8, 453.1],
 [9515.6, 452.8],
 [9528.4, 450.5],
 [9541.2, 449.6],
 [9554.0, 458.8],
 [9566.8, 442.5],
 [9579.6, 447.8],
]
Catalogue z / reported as 0.00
